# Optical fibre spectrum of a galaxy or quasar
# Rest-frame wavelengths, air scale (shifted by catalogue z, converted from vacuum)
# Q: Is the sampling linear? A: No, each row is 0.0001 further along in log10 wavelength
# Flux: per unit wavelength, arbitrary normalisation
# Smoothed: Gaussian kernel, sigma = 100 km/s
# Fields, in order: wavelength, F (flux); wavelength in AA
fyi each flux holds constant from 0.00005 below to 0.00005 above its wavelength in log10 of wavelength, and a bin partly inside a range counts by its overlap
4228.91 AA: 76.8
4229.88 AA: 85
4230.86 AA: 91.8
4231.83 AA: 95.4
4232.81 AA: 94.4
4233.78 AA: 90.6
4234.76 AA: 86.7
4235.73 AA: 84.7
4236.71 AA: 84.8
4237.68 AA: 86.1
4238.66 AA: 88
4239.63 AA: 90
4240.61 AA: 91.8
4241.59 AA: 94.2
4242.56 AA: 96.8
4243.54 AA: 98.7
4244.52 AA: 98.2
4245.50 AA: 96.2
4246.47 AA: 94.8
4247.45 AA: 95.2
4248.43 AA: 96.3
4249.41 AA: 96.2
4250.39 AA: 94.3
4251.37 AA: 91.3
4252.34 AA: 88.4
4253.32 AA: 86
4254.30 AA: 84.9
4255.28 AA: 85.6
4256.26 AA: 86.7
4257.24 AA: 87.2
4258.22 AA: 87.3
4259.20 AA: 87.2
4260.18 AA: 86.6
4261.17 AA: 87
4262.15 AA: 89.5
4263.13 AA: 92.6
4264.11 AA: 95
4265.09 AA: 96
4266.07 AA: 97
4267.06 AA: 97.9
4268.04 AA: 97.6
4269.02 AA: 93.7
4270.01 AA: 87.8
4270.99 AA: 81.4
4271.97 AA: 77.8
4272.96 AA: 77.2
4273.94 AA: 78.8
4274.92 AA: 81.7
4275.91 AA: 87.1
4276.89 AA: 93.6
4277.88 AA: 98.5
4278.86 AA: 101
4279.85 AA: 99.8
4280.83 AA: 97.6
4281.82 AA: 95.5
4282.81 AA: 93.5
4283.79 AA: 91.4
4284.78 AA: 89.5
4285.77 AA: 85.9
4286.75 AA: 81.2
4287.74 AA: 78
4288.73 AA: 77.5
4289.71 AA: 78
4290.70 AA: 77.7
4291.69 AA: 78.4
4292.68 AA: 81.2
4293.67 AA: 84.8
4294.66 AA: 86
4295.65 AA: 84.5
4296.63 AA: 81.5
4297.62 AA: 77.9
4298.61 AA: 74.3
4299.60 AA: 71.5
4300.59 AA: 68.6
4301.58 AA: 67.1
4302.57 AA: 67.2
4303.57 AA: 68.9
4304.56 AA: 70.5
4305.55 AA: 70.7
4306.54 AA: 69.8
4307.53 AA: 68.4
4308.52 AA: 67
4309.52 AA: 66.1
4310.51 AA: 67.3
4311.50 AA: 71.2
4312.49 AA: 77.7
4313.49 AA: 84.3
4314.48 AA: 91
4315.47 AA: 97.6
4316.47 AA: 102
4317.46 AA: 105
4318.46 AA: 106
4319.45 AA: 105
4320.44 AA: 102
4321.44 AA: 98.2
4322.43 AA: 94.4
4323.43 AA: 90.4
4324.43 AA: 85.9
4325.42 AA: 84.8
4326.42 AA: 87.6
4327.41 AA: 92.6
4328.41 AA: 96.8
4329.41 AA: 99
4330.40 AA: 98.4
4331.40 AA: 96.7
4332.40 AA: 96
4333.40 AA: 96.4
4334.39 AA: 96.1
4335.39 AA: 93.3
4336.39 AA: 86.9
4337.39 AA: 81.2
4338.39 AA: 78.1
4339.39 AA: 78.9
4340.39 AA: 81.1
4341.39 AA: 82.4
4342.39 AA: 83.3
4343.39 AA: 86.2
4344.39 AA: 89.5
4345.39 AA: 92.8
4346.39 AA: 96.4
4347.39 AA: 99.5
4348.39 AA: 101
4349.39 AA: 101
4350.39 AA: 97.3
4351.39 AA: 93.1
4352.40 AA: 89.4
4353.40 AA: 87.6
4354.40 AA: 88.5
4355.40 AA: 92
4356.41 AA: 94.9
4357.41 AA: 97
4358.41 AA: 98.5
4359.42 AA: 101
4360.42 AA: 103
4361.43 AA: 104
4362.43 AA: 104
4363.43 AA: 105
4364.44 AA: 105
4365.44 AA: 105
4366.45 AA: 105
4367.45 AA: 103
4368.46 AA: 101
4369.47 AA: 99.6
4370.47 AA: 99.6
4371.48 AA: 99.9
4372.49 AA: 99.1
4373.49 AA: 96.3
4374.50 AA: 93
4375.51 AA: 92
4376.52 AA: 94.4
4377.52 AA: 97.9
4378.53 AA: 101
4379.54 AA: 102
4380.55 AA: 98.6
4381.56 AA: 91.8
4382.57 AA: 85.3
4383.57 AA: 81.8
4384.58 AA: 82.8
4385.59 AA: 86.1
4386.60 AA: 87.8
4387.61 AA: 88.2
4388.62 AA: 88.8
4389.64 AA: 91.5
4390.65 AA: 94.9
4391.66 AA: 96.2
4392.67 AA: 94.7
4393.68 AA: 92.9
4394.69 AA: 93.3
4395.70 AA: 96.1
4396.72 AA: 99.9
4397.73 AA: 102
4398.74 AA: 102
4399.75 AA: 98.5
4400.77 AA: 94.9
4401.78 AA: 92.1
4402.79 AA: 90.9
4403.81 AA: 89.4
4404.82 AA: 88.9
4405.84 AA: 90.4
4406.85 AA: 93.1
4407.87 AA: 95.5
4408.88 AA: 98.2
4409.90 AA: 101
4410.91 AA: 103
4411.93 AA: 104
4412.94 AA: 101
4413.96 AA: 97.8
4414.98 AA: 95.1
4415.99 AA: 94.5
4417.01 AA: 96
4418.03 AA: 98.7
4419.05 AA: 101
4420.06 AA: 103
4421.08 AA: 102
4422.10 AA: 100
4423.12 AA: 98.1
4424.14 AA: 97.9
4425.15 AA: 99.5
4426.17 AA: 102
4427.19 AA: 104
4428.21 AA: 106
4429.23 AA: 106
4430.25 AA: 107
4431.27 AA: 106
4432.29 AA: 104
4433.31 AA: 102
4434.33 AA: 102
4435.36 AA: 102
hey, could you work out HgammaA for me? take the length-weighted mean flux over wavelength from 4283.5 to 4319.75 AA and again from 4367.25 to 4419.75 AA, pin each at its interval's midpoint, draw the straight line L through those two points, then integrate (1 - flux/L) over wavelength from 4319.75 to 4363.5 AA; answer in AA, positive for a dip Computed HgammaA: -3.26 AA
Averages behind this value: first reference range 80.1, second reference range 95.3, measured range 93.2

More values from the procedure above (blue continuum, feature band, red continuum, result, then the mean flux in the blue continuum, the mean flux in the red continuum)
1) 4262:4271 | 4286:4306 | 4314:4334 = 3.9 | 93.6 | 96.3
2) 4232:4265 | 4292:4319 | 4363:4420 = 4.1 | 90.8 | 96.1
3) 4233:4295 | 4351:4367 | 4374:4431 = -0.7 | 89.3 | 96.2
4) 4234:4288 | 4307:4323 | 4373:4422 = 0.8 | 90.4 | 95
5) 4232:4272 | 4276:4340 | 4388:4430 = 5.2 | 91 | 97.5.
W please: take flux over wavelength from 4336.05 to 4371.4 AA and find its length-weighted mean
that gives 94.7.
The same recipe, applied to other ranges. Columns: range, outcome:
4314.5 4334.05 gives 96.4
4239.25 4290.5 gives 90.2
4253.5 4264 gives 87.7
